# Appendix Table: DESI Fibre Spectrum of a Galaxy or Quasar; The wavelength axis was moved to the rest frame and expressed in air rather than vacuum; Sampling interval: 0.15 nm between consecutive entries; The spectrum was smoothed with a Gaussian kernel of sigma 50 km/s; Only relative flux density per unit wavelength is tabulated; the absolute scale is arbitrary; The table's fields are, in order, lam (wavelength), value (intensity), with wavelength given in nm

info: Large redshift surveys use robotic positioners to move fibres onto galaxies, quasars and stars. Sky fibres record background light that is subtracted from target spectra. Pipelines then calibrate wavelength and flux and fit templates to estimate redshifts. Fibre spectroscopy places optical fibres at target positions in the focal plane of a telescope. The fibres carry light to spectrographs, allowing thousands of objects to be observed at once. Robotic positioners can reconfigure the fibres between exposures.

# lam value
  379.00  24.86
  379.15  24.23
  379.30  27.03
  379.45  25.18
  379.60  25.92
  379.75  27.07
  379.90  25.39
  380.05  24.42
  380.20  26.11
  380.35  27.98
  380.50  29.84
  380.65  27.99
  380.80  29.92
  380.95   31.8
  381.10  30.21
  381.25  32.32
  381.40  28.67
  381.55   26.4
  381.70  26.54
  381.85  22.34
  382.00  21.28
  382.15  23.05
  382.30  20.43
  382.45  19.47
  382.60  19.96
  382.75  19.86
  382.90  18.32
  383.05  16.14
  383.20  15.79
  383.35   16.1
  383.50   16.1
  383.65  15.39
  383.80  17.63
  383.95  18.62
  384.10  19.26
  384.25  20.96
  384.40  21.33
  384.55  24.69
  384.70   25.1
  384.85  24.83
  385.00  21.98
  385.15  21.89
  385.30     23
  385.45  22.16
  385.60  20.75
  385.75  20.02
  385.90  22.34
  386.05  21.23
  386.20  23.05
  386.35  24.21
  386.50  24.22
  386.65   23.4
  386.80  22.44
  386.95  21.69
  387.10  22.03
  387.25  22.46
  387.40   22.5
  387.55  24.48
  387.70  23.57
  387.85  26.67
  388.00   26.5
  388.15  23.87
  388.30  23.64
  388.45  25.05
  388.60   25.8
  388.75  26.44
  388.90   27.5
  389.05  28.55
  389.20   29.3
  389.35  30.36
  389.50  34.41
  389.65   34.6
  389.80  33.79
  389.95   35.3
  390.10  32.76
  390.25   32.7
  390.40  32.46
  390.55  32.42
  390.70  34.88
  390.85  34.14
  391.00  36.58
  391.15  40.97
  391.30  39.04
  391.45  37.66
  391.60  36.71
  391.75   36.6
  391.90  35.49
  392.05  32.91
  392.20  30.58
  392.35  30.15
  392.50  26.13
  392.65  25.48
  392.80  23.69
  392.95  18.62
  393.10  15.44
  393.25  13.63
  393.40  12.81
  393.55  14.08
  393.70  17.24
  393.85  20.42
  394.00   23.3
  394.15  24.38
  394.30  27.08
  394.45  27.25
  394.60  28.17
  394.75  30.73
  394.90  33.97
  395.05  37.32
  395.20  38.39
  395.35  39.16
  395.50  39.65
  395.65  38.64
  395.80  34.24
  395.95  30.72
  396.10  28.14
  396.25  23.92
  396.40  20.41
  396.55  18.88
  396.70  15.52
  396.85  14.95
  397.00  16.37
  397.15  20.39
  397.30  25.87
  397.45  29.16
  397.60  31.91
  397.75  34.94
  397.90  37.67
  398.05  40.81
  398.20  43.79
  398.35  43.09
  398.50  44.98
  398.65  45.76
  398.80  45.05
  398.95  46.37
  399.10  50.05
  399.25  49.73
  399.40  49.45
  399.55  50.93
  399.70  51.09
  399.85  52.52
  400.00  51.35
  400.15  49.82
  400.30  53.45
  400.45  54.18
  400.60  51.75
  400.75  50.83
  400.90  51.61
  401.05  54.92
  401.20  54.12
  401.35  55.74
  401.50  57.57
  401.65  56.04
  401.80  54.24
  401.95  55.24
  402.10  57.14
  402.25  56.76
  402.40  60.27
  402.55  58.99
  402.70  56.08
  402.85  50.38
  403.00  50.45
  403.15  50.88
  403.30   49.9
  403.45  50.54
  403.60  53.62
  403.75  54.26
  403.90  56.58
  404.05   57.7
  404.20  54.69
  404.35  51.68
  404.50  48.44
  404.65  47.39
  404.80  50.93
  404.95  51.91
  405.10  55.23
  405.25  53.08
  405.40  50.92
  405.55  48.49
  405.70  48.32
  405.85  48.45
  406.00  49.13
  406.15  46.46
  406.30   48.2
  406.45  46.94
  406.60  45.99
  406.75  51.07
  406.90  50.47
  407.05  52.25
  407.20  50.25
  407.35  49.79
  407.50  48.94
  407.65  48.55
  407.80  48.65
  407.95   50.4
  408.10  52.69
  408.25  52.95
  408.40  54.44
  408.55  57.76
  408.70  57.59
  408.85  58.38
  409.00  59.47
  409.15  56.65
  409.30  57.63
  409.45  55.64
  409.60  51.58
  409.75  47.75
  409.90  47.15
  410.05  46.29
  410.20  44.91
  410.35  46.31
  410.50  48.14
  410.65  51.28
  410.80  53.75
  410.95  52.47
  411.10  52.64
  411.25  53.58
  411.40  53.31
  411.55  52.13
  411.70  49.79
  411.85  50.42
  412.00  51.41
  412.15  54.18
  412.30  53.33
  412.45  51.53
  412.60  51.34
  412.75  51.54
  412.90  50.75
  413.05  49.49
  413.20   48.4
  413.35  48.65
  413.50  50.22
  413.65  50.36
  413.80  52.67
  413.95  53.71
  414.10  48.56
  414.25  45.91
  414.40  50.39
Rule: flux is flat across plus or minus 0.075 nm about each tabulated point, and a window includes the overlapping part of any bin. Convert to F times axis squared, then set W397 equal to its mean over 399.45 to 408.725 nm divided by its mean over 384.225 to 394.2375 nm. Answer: 2.1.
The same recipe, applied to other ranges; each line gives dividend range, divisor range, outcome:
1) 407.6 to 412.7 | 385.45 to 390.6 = 2.21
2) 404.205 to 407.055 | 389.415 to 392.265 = 1.54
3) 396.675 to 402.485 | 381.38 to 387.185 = 2.32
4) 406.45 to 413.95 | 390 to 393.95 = 1.97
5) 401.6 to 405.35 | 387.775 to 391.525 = 1.83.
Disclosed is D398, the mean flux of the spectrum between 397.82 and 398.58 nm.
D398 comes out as 42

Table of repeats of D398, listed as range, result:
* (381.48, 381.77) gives 26.5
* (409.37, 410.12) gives 49.8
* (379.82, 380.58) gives 26.8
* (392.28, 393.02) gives 24.8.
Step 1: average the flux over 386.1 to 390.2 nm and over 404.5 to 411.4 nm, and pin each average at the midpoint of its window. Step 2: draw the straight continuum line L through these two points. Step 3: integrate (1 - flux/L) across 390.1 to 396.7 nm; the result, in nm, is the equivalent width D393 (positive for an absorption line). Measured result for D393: 0.74 nm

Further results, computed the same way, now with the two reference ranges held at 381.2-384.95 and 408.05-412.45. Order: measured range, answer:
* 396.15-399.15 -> 0.468 nm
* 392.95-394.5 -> 0.654 nm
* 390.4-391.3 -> -0.168 nm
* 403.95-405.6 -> -0.207 nm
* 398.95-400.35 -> -0.360 nm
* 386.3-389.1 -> 0.219 nm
